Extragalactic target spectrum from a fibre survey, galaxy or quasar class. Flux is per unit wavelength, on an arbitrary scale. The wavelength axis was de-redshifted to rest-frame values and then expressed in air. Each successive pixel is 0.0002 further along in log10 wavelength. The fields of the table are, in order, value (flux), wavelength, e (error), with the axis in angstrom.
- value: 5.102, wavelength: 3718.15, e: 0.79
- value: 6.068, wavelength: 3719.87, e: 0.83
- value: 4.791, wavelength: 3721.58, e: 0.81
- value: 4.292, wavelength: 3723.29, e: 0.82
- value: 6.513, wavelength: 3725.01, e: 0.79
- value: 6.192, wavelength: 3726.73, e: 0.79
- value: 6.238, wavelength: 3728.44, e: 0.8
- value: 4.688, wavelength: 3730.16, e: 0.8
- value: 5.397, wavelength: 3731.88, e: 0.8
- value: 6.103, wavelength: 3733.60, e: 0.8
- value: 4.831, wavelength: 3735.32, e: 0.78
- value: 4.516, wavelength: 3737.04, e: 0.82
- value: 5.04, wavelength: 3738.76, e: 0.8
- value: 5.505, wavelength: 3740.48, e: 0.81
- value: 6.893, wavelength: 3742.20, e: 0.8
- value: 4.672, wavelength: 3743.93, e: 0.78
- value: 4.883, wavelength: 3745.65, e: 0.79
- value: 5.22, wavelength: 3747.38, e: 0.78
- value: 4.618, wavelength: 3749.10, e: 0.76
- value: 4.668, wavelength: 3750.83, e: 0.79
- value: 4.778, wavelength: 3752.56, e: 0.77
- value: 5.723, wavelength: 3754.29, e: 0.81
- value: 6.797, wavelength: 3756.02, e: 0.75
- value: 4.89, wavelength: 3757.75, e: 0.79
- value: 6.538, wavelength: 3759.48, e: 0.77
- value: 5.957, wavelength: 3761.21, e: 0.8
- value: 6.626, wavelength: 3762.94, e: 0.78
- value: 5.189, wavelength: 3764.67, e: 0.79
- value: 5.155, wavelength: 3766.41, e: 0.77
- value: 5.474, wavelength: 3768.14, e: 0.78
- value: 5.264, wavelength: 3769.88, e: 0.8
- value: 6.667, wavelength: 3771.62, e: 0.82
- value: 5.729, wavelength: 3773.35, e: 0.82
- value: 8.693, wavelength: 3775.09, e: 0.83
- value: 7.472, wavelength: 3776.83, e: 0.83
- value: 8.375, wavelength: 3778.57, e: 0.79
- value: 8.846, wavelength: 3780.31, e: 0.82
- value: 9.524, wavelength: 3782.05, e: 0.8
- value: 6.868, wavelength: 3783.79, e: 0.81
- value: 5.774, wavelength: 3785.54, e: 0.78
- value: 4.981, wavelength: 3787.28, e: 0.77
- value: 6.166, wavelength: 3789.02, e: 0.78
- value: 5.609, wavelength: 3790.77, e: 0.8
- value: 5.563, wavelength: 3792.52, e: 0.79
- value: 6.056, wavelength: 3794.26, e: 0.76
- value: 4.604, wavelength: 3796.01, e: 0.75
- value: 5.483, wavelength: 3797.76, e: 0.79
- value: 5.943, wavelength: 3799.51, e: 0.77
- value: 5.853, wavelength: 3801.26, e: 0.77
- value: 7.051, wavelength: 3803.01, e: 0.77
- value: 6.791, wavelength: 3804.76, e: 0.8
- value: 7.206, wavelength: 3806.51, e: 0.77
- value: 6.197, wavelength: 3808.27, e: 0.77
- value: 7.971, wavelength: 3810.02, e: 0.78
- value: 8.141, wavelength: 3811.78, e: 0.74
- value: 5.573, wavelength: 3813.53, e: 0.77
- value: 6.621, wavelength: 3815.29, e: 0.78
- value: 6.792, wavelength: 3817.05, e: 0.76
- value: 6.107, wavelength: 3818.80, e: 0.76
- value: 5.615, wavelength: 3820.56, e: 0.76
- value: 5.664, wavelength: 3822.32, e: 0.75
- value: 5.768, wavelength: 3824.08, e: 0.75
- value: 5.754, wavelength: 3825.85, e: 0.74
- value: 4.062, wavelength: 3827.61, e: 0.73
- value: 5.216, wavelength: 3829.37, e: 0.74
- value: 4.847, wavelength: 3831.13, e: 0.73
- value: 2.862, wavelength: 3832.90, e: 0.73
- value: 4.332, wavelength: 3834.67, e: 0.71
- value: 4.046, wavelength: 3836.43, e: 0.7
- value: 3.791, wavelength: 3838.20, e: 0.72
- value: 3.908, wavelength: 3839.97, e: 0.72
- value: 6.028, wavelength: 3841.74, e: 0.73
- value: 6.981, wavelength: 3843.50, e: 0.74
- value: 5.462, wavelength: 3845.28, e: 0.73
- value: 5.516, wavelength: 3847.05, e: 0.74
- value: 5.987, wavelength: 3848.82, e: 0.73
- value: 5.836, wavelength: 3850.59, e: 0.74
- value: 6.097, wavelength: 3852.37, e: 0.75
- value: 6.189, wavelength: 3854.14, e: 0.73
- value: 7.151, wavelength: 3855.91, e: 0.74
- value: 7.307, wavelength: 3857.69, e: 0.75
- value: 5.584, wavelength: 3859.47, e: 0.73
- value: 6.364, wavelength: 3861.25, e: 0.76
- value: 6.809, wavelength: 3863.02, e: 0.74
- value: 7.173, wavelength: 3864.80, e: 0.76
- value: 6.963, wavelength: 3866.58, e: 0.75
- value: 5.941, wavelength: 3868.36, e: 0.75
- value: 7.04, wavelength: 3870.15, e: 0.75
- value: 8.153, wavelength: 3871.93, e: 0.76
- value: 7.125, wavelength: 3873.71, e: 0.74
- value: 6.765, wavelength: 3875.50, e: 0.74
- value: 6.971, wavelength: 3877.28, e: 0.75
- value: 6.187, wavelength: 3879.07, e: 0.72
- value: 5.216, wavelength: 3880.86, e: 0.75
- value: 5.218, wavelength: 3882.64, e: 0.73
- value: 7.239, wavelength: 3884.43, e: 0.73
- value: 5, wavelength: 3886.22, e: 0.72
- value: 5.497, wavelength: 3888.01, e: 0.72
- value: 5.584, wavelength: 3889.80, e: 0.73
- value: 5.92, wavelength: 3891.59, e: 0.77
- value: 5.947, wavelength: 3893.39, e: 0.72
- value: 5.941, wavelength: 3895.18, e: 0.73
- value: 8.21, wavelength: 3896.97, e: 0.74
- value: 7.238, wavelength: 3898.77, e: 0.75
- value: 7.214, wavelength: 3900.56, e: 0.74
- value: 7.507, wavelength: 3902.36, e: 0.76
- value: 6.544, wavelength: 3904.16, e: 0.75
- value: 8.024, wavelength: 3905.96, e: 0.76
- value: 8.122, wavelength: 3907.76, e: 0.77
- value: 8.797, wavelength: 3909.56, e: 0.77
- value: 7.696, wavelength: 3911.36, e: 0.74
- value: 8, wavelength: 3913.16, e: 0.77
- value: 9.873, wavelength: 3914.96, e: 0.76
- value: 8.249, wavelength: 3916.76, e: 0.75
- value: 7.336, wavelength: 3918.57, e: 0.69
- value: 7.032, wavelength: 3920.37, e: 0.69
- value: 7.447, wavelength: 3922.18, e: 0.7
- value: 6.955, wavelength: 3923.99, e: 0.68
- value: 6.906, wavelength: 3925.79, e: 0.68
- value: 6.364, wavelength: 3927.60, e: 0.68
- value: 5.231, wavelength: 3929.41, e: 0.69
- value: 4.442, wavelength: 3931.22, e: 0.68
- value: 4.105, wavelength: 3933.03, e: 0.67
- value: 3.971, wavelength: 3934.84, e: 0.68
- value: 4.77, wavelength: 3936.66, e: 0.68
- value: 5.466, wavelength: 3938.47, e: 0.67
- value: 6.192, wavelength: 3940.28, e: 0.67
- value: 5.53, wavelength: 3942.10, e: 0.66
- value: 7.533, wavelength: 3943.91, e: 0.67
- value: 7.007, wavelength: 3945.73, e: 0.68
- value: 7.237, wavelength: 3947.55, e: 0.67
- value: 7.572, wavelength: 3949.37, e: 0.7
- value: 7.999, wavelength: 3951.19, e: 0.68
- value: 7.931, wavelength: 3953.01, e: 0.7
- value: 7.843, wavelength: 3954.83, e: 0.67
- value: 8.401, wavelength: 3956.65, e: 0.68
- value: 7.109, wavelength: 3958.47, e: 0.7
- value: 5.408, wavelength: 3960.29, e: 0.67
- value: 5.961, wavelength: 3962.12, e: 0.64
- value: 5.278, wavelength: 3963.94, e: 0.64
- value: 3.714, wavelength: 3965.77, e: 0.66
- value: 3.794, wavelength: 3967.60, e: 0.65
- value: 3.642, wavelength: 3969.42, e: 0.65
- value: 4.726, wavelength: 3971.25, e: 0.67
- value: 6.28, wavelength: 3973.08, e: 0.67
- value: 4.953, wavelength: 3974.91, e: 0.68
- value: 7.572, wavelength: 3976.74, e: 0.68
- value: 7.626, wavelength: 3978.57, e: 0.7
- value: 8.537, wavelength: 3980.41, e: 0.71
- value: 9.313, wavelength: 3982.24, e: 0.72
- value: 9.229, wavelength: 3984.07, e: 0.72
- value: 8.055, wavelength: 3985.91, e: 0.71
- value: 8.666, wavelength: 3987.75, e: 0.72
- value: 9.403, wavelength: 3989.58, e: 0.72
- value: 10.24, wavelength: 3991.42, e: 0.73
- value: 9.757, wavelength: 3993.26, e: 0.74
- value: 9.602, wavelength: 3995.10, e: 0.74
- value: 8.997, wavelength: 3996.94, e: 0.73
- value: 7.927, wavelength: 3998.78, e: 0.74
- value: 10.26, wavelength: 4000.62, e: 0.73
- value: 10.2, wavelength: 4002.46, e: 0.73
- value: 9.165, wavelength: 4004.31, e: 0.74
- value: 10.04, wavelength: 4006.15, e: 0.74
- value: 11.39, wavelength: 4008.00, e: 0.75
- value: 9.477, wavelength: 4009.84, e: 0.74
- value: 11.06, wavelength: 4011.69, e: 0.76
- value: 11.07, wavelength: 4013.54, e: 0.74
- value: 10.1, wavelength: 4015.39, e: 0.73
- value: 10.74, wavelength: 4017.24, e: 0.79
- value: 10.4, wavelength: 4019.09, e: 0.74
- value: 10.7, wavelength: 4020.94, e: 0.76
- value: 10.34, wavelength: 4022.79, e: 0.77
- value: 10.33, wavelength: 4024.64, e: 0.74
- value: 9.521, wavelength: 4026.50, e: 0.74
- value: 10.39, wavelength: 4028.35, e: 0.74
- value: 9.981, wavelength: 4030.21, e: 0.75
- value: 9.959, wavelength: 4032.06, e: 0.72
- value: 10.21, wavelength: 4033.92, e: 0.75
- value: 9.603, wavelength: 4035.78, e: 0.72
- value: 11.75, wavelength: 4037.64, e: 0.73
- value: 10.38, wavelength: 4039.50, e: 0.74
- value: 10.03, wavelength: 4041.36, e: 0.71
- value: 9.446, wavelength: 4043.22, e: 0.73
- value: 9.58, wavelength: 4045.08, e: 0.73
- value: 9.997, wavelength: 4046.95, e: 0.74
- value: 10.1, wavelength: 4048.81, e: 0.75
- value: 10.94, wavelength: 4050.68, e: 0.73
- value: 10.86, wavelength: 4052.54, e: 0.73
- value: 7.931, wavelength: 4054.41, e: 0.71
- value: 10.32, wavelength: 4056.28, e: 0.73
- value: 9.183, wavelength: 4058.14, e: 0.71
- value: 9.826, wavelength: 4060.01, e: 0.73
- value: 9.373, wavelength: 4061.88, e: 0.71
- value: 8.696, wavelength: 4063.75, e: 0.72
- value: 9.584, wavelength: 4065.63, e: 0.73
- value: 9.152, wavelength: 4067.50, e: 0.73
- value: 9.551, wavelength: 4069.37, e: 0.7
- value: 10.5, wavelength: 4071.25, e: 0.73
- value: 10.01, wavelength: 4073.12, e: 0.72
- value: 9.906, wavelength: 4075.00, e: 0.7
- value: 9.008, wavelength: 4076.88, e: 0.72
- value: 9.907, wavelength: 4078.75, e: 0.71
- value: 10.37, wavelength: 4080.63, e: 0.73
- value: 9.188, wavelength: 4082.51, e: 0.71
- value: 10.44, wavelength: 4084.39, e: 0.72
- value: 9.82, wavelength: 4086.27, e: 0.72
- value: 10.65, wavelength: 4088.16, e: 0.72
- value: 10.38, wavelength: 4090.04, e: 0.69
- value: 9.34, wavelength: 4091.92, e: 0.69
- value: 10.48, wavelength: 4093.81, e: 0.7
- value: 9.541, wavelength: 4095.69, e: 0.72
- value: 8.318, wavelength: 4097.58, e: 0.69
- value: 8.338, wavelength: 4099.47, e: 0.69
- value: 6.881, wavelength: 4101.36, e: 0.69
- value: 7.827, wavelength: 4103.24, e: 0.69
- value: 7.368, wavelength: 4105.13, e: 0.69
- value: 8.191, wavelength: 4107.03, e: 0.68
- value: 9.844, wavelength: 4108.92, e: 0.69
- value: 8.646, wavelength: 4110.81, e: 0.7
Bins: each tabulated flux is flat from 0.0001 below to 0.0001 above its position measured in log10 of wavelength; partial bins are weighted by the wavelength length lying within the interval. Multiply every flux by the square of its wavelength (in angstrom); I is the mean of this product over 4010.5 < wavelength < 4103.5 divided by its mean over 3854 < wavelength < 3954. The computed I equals 1.6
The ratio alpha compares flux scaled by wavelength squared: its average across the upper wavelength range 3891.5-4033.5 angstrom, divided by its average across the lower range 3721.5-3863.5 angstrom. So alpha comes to 1.46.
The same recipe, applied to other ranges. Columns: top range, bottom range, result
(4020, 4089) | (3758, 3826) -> 1.78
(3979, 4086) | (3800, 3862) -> 1.86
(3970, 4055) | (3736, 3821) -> 1.74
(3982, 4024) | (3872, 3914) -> 1.53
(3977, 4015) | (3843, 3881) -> 1.56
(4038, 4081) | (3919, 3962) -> 1.61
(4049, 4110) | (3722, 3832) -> 1.84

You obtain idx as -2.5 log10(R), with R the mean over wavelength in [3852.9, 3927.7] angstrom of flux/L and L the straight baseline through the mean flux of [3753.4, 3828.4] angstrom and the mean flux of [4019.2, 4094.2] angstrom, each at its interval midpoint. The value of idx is 0.11 mag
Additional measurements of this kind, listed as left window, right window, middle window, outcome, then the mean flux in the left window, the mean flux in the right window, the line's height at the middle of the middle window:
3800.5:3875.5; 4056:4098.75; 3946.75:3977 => 0.271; 6.05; 9.7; 7.94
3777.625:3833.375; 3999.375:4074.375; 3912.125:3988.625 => 0.279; 6.21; 10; 8.61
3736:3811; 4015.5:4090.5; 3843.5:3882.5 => 0.139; 6.09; 9.97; 7.33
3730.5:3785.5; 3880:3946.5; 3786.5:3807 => 0.042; 6.02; 6.58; 6.16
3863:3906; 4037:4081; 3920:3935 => 0.245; 6.58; 9.83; 7.38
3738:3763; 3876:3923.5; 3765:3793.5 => -0.145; 5.49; 7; 5.78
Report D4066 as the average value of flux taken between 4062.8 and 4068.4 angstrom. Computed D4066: 9.14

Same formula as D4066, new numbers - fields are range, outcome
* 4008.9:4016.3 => 10.4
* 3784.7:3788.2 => 5.4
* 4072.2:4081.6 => 9.84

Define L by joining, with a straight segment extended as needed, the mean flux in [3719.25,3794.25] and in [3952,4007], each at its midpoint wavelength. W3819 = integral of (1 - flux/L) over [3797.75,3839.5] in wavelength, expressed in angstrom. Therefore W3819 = 4.3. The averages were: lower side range 5.91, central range 5.72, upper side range 7.66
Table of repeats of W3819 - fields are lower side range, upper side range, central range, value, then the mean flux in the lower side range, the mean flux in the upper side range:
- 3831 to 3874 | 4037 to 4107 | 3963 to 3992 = 4.1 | 5.9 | 9.56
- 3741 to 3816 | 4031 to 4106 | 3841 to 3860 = 2.3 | 6.21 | 9.62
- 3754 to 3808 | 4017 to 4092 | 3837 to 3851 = 3.5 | 6.36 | 9.96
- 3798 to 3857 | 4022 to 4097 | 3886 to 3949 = 5.9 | 5.8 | 9.91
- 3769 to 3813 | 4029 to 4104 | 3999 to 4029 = -3.8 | 6.66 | 9.69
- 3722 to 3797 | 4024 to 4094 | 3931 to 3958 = 6.2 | 5.89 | 9.9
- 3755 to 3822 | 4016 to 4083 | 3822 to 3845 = 7.1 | 6.42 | 9.94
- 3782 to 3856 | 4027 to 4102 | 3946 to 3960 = 0.6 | 5.8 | 9.76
